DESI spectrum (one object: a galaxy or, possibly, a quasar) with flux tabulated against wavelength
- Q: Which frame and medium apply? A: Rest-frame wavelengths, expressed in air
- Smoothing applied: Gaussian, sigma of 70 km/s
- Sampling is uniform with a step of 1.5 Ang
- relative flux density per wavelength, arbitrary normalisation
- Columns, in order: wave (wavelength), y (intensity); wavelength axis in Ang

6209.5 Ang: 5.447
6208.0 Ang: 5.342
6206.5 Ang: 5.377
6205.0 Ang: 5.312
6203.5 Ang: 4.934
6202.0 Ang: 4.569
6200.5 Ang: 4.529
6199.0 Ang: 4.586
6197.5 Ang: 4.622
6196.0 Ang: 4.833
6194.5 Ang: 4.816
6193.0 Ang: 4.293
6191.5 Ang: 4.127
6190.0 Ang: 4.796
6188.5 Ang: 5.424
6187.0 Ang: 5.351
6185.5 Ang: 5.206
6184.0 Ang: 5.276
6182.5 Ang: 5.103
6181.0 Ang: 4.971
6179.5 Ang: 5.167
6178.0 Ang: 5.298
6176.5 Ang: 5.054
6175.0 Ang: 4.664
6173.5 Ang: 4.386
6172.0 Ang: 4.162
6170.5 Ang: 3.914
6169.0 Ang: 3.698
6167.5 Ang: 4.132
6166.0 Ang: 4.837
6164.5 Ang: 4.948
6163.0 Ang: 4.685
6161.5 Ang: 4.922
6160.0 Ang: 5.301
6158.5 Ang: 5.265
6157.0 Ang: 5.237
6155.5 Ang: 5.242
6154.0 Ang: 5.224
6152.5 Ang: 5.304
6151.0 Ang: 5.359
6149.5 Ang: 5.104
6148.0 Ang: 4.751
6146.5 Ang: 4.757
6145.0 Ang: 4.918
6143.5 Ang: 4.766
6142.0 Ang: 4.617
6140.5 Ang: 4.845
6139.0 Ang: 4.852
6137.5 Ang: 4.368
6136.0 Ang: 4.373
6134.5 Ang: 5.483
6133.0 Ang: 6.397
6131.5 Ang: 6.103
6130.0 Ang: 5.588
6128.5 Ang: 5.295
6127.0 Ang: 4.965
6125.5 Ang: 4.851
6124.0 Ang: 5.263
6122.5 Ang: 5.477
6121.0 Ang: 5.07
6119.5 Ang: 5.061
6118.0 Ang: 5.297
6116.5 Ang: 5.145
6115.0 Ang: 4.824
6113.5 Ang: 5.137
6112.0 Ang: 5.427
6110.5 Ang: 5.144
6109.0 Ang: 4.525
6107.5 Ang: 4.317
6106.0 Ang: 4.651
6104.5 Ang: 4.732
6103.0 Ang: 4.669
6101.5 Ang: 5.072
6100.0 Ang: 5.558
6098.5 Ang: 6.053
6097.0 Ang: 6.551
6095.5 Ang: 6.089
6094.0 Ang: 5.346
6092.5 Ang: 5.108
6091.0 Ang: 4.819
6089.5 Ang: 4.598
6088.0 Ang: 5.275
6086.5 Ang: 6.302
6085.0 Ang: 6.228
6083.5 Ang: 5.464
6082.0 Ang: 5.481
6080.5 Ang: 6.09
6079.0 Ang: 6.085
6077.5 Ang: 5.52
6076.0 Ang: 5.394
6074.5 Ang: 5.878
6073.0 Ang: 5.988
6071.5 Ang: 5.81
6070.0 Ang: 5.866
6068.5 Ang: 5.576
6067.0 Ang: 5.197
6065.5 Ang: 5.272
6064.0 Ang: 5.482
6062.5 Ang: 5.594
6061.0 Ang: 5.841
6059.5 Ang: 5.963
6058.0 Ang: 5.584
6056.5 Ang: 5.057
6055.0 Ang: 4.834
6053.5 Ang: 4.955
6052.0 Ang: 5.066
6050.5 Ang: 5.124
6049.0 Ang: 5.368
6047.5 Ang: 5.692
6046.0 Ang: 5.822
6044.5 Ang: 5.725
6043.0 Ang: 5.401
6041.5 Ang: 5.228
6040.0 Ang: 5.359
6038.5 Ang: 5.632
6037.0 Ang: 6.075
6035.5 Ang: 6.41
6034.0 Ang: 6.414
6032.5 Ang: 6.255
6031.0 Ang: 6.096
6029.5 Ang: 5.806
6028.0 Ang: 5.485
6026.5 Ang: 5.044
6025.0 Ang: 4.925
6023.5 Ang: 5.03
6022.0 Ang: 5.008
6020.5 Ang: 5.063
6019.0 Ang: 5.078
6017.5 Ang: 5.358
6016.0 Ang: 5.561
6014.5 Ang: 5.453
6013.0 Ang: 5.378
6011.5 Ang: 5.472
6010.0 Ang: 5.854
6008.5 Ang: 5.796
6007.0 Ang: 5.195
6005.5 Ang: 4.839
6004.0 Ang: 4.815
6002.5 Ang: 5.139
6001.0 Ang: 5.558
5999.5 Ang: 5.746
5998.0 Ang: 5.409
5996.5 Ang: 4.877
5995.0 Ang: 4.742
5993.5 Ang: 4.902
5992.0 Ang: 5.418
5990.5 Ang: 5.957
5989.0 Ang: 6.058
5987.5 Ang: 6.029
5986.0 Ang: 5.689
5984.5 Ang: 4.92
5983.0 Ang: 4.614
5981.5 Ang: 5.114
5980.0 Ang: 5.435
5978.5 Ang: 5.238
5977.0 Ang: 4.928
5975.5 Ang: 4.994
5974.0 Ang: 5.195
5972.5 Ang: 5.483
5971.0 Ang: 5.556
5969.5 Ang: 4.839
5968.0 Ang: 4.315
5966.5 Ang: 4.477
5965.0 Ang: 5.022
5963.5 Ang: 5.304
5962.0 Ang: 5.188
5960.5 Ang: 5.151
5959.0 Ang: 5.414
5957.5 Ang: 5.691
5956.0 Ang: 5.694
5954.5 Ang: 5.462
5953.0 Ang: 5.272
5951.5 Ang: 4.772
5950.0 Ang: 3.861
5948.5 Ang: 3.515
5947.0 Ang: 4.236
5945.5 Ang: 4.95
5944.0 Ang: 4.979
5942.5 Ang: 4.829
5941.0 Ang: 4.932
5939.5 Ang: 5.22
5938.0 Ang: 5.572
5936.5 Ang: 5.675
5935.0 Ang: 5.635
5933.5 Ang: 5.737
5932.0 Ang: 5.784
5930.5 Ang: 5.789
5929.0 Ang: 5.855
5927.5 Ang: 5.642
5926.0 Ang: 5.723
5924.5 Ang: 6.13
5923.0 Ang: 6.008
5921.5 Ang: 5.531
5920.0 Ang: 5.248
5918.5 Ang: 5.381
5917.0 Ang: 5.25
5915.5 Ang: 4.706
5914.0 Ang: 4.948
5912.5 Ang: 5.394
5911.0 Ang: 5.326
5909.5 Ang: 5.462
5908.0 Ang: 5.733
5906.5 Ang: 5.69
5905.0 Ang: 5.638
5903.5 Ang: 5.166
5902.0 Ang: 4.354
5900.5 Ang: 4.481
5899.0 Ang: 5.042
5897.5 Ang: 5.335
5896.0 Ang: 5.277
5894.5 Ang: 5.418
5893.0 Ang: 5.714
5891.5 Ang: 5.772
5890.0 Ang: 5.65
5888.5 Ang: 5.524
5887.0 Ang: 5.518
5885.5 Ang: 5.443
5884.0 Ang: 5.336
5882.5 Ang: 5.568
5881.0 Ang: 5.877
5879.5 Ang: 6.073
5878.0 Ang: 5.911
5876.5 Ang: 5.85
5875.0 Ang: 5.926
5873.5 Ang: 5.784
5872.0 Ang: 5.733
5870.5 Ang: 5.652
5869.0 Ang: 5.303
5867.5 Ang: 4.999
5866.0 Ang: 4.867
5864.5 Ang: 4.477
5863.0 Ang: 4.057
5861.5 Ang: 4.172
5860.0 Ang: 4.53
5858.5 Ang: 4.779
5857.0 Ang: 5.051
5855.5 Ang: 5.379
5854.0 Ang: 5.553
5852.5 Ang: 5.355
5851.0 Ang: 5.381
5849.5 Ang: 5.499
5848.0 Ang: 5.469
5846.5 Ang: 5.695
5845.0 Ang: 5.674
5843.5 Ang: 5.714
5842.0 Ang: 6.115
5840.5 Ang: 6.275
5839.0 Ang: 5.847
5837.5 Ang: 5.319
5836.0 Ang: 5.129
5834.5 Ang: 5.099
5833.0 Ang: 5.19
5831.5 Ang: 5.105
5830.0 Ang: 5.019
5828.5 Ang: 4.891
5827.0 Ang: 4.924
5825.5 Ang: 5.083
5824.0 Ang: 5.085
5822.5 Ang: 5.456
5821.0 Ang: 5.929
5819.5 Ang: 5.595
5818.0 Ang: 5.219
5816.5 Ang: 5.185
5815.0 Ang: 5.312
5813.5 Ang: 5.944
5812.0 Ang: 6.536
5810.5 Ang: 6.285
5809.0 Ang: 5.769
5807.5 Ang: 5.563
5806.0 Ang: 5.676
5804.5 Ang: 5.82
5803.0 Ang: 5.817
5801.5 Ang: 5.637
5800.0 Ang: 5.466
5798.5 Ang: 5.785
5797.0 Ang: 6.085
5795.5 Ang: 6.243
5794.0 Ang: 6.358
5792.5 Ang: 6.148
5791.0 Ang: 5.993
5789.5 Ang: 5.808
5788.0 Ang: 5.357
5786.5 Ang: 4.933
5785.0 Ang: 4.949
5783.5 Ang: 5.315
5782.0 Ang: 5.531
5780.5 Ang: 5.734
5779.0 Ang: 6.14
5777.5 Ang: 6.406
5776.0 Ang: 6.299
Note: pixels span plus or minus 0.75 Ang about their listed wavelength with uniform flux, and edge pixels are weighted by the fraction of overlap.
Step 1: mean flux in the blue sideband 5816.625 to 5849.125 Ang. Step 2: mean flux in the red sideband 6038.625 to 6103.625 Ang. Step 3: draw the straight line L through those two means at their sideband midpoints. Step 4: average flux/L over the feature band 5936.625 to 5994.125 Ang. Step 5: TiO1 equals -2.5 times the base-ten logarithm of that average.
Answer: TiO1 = 0.07 mag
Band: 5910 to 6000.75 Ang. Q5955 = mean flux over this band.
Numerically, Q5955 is 5.25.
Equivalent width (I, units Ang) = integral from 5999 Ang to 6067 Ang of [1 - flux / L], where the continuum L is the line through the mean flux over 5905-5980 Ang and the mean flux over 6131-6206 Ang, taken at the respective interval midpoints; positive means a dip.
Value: -4.72 Ang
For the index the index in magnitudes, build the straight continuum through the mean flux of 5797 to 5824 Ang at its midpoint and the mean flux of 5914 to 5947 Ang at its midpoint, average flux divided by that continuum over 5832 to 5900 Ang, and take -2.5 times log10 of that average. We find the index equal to 0.03 mag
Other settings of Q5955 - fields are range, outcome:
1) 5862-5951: 5.33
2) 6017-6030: 5.18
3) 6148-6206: 4.86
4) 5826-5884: 5.35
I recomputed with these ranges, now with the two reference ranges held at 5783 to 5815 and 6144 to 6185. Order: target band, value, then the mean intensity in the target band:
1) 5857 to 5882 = 1.59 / 5.25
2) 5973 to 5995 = 0.08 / 5.3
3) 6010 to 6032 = -0.57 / 5.37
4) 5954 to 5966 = 0.08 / 5.35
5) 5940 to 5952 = 1.99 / 4.52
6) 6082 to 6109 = -1.47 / 5.32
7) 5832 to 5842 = 0.30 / 5.52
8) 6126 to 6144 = -0.68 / 5.14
